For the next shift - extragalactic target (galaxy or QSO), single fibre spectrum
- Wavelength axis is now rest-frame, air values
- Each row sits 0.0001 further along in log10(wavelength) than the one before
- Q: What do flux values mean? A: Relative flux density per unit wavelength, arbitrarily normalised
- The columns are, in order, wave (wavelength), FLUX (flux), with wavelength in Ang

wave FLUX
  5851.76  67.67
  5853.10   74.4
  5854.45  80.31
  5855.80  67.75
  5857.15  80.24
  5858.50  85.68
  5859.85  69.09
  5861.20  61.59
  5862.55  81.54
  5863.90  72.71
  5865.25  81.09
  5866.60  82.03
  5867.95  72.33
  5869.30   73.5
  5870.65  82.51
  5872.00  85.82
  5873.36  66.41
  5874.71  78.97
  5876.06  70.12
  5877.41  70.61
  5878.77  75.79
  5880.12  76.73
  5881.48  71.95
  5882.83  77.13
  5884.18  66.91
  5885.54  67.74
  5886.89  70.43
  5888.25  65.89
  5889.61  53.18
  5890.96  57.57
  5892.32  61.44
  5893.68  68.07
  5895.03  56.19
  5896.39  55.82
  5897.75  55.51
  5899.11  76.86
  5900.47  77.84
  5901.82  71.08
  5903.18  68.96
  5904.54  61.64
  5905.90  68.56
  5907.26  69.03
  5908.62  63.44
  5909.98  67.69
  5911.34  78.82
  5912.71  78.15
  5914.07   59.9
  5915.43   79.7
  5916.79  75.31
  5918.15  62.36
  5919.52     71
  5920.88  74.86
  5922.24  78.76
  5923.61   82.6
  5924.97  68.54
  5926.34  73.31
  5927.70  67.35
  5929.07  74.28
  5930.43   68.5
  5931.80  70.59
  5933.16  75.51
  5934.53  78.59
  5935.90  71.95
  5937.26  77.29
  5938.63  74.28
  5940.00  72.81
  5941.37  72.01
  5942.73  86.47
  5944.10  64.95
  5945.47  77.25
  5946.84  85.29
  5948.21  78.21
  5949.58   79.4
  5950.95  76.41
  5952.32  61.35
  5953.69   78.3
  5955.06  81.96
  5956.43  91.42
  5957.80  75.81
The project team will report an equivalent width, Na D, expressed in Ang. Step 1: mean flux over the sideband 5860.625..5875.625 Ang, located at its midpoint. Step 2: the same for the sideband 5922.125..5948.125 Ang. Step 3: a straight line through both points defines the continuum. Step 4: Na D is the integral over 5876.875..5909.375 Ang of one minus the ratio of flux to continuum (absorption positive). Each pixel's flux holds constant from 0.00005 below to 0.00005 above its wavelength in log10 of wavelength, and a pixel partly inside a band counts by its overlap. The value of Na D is 3.7 Ang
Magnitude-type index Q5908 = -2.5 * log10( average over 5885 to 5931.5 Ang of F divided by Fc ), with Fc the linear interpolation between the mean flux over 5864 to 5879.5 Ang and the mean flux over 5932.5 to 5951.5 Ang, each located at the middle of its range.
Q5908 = 0.12 mag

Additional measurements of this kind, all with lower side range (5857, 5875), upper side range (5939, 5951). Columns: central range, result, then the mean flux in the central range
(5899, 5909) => 0.107 mag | 69.5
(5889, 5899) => 0.278 mag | 59.4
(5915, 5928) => 0.049 mag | 73.4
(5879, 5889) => 0.082 mag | 71.1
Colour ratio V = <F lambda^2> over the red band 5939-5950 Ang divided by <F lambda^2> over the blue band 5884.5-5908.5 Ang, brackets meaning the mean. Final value 1.2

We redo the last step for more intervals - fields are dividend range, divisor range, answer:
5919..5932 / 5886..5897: 1.21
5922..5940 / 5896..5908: 1.10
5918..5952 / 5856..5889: 1.03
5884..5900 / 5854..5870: 0.84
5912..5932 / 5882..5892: 1.12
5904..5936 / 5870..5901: 1.05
